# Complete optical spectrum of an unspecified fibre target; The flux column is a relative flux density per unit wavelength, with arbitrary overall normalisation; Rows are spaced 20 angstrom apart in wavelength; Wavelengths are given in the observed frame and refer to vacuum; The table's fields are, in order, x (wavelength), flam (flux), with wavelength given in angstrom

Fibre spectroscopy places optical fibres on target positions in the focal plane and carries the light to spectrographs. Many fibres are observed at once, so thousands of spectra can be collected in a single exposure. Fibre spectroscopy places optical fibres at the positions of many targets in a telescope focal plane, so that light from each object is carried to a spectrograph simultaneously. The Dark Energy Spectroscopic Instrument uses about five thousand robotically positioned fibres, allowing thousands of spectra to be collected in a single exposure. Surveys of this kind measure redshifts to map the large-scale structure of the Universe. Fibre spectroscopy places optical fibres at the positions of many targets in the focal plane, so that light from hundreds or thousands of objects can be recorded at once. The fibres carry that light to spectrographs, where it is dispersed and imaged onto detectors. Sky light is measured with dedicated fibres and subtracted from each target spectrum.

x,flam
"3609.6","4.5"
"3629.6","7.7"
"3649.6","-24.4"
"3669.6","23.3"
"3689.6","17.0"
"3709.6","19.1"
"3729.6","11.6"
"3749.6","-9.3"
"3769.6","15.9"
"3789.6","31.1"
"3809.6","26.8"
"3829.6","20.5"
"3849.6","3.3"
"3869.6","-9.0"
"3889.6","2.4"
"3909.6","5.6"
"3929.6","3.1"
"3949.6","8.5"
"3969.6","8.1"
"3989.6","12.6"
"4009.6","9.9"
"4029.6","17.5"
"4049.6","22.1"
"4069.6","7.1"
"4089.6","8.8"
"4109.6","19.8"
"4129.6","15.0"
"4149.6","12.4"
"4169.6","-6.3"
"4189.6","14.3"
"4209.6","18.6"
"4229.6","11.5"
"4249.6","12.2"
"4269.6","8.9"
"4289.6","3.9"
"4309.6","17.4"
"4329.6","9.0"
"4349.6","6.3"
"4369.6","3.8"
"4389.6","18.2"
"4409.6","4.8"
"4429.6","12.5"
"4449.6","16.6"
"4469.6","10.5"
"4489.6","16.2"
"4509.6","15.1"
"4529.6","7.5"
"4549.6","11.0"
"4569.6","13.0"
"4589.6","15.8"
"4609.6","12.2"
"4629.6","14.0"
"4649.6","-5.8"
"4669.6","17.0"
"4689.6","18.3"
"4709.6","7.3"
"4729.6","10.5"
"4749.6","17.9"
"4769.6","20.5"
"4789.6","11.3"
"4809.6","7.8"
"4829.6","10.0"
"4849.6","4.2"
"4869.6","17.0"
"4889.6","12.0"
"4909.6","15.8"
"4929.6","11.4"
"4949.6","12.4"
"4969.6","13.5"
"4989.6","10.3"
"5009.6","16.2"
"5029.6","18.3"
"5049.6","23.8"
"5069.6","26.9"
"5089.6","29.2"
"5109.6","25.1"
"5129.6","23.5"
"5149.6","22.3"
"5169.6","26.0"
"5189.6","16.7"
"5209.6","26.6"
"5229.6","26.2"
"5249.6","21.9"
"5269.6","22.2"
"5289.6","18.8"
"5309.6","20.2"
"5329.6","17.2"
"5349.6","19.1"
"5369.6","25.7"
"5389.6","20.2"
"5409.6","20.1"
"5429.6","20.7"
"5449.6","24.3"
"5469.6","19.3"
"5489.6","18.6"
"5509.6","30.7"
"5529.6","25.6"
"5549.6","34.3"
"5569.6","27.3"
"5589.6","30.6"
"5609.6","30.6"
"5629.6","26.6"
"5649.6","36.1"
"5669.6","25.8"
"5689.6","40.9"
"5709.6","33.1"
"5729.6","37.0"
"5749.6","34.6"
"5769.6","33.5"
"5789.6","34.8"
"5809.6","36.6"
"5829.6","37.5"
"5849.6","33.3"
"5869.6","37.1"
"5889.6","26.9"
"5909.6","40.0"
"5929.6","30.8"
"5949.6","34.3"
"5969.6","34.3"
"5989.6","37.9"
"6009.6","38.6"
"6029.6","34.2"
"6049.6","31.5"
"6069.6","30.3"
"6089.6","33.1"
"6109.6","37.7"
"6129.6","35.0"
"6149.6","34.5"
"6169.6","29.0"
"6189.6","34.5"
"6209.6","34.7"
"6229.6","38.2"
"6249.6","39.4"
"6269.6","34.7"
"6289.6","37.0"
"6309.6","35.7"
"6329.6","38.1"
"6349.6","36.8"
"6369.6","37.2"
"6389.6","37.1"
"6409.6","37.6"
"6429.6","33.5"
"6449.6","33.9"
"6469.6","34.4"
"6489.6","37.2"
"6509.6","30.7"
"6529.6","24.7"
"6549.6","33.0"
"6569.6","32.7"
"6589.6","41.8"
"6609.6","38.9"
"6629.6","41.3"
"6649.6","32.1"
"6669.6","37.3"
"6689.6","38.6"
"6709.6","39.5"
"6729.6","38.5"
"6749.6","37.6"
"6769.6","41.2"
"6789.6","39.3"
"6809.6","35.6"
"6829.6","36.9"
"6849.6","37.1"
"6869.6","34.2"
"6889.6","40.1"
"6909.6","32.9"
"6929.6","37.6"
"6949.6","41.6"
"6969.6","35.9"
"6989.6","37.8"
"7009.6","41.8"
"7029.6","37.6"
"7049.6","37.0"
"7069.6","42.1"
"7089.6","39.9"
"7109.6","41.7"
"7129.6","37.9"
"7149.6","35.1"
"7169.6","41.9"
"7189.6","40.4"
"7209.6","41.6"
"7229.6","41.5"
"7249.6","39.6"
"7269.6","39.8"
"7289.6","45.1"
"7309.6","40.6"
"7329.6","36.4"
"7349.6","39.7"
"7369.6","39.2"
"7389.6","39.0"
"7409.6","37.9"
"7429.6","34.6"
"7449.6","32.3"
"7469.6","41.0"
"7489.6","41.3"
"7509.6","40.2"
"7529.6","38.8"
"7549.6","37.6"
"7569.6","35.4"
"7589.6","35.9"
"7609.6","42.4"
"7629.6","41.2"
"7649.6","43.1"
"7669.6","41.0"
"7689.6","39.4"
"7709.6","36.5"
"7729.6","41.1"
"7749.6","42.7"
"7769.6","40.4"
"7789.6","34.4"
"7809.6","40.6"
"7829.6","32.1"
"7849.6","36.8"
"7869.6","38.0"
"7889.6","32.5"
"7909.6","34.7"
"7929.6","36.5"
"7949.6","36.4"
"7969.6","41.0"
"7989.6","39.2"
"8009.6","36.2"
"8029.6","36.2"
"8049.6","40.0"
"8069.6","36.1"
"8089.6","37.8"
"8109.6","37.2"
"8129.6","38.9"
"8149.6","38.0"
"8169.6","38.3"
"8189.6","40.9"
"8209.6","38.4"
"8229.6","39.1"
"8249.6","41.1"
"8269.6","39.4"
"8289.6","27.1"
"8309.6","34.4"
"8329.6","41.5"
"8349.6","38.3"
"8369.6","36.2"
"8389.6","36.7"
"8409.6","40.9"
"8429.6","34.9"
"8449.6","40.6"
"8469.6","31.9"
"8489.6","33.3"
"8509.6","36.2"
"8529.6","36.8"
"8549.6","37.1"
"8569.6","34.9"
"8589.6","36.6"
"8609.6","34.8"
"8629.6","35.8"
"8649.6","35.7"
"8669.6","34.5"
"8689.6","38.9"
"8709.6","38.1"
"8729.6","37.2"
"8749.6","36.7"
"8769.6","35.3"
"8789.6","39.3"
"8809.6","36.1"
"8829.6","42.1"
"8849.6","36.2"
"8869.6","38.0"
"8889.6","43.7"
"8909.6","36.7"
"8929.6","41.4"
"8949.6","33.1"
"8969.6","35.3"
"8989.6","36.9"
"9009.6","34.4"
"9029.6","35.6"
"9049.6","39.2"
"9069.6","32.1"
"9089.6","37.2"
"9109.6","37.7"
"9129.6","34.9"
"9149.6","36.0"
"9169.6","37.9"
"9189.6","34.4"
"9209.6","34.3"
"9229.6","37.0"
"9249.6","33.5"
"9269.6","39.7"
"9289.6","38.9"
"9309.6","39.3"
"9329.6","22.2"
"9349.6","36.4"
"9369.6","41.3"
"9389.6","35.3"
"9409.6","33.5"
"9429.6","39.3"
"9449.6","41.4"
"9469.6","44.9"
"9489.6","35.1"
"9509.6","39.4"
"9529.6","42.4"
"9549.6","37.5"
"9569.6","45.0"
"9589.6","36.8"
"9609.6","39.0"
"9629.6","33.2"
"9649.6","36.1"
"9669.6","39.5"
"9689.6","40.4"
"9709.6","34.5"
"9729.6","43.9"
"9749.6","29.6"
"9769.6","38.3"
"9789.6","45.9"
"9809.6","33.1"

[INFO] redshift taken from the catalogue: 0.26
